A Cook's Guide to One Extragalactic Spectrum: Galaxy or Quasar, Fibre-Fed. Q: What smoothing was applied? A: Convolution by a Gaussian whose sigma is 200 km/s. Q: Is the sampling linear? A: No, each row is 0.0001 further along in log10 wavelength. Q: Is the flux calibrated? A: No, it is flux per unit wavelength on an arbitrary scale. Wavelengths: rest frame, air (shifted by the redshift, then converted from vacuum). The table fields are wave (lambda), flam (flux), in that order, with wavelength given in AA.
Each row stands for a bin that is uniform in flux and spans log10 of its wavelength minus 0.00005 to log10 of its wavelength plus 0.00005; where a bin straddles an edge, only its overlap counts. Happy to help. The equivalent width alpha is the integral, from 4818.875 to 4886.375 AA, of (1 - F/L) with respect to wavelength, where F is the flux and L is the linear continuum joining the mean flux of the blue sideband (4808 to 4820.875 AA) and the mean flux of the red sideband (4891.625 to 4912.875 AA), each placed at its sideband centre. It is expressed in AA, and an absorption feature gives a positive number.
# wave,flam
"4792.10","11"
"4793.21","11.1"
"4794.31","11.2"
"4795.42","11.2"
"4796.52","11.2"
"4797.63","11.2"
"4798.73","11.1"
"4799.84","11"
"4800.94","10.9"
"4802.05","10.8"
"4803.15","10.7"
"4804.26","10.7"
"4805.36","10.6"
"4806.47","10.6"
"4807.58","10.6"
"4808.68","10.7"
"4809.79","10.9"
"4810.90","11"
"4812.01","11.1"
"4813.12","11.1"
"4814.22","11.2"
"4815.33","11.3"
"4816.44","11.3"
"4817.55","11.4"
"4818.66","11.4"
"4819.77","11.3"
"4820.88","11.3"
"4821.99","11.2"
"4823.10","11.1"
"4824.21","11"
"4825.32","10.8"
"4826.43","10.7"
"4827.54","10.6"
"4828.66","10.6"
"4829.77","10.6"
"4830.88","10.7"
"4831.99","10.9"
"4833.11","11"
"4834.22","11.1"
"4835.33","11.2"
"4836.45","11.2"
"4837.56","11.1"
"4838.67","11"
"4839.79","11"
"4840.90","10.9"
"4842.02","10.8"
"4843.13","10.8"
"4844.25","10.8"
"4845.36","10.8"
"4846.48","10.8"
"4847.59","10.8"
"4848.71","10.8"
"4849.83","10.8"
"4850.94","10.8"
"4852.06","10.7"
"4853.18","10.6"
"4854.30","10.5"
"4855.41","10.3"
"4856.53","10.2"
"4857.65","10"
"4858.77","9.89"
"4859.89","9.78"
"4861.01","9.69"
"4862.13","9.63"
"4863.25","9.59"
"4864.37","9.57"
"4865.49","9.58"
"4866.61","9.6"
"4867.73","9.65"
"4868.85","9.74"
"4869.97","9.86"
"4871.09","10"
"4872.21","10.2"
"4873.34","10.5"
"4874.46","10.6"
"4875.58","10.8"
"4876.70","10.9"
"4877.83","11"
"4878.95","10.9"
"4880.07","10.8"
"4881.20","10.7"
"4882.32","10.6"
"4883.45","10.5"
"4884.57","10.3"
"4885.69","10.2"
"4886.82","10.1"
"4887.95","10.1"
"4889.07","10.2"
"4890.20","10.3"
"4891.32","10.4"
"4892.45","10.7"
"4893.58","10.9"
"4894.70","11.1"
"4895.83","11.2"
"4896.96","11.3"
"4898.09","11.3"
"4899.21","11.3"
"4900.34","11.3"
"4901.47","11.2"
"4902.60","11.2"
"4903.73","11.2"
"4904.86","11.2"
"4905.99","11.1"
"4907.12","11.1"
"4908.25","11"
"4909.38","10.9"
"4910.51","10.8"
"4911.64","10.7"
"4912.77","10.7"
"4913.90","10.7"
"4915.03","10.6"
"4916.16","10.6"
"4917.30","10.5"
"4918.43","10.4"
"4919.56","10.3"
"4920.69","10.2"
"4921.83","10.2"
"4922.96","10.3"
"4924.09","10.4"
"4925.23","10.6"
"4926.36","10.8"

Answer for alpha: 3.4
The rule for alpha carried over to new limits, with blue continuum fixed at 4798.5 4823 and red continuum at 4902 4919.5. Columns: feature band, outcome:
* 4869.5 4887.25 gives 0.6 AA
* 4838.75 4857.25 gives 0.4 AA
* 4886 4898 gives 0.2 AA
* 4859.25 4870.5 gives 1.3 AA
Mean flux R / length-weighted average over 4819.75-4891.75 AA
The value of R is 10.5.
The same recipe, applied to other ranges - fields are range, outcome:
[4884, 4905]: 10.8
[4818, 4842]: 11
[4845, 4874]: 10.2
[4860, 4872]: 9.71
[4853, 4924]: 10.5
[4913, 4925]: 10.4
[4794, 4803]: 11.1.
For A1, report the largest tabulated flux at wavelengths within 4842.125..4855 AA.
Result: 10.8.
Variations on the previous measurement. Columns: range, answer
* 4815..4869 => 11.4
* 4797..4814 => 11.2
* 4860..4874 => 10.5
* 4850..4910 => 11.3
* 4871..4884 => 11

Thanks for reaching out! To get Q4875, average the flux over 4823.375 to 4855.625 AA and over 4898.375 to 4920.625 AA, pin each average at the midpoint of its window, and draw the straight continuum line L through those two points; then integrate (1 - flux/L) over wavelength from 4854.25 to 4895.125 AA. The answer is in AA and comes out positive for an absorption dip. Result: 2.3 AA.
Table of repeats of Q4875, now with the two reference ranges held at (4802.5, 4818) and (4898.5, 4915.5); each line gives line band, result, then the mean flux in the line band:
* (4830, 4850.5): 0.1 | 10.9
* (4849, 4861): 0.7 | 10.3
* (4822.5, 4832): 0.2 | 10.8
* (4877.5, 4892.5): 0.7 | 10.5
